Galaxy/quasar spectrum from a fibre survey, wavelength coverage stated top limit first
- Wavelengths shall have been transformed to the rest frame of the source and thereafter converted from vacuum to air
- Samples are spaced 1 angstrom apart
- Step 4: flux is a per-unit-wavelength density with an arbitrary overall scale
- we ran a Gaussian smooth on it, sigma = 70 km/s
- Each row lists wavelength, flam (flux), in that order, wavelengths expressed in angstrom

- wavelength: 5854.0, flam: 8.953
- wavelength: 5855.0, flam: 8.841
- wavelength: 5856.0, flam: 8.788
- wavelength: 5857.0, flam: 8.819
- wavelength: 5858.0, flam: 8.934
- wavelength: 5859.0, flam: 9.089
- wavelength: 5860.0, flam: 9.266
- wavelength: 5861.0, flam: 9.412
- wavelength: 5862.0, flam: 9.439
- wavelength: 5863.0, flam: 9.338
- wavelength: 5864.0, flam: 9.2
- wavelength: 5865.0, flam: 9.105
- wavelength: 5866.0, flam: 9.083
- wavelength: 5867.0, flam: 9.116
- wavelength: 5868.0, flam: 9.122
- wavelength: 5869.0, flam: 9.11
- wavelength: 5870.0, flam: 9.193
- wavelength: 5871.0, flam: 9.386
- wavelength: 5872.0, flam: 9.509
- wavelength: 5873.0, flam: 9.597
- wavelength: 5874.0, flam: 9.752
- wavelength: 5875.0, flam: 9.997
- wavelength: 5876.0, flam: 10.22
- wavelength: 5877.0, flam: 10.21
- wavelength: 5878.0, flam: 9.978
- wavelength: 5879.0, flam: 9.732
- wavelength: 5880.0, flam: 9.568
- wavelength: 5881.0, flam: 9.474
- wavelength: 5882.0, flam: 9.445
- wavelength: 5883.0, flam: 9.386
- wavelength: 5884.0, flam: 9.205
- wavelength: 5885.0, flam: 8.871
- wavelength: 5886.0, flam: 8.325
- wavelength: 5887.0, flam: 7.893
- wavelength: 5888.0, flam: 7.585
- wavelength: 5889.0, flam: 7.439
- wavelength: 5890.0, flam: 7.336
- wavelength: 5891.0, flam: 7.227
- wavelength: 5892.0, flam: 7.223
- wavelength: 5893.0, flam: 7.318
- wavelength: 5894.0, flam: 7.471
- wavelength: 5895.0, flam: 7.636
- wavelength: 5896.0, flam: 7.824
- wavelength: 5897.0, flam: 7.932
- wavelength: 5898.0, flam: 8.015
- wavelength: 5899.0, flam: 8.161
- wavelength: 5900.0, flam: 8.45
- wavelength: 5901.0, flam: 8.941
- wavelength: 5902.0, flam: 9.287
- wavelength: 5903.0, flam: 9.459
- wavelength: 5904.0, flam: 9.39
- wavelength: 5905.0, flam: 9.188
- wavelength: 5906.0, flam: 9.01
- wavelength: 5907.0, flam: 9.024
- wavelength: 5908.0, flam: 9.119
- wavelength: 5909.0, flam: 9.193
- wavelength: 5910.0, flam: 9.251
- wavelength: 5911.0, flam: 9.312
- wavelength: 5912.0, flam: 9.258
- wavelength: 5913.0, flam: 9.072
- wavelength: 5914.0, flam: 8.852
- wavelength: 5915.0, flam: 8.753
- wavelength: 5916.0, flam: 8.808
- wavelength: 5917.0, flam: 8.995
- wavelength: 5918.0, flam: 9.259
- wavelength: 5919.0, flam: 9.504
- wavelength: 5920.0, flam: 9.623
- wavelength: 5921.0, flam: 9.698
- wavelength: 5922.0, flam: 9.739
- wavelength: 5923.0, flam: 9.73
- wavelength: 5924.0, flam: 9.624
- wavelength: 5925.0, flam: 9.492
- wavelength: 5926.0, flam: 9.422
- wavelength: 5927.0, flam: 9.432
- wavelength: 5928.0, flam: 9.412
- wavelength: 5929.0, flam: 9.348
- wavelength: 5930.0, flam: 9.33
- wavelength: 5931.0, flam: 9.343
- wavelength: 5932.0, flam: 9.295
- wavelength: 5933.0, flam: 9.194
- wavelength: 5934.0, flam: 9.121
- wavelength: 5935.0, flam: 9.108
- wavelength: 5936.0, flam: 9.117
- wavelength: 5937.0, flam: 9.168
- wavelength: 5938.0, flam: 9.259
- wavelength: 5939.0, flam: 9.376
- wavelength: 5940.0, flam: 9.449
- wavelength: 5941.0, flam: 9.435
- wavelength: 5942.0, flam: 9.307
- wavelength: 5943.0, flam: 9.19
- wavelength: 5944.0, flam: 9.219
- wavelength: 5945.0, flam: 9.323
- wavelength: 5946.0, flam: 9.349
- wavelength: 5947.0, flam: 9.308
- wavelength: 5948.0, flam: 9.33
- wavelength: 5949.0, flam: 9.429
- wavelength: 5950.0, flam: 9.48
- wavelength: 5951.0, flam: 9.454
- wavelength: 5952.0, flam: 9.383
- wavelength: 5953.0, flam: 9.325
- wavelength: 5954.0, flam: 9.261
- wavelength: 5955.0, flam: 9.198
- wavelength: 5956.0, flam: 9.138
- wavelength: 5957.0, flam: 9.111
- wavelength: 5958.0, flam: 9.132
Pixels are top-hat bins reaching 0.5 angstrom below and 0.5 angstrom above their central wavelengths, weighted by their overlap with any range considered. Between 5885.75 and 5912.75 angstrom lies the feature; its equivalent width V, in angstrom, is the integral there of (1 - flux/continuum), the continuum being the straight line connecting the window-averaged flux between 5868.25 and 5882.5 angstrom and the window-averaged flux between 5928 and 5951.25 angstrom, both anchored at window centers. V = 3.2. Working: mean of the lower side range 9.65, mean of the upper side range 9.3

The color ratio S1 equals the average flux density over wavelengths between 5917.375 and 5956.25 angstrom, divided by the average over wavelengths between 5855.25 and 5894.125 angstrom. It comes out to 1.0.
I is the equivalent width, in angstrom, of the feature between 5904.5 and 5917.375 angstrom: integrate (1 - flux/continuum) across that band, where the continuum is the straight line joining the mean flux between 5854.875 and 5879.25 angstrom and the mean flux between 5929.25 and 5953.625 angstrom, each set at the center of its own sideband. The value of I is 0.4 angstrom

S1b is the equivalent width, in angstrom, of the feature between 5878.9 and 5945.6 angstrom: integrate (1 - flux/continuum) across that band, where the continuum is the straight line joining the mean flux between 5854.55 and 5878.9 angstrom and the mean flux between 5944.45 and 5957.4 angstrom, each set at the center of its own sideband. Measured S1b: 2.86 angstrom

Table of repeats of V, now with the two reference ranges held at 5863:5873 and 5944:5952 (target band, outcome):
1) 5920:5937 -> -0.1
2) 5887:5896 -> 1.8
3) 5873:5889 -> 0.0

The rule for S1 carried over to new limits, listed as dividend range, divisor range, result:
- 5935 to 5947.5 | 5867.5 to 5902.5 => 1.06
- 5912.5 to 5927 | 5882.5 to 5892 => 1.15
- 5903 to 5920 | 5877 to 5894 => 1.07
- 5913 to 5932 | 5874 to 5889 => 1.01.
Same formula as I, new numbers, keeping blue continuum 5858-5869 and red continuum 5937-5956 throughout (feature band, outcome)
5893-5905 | 1.1 angstrom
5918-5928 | -0.3 angstrom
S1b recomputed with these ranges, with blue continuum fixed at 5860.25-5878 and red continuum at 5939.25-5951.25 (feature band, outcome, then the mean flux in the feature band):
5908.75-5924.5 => 0.2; 9.29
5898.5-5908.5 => 0.4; 9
